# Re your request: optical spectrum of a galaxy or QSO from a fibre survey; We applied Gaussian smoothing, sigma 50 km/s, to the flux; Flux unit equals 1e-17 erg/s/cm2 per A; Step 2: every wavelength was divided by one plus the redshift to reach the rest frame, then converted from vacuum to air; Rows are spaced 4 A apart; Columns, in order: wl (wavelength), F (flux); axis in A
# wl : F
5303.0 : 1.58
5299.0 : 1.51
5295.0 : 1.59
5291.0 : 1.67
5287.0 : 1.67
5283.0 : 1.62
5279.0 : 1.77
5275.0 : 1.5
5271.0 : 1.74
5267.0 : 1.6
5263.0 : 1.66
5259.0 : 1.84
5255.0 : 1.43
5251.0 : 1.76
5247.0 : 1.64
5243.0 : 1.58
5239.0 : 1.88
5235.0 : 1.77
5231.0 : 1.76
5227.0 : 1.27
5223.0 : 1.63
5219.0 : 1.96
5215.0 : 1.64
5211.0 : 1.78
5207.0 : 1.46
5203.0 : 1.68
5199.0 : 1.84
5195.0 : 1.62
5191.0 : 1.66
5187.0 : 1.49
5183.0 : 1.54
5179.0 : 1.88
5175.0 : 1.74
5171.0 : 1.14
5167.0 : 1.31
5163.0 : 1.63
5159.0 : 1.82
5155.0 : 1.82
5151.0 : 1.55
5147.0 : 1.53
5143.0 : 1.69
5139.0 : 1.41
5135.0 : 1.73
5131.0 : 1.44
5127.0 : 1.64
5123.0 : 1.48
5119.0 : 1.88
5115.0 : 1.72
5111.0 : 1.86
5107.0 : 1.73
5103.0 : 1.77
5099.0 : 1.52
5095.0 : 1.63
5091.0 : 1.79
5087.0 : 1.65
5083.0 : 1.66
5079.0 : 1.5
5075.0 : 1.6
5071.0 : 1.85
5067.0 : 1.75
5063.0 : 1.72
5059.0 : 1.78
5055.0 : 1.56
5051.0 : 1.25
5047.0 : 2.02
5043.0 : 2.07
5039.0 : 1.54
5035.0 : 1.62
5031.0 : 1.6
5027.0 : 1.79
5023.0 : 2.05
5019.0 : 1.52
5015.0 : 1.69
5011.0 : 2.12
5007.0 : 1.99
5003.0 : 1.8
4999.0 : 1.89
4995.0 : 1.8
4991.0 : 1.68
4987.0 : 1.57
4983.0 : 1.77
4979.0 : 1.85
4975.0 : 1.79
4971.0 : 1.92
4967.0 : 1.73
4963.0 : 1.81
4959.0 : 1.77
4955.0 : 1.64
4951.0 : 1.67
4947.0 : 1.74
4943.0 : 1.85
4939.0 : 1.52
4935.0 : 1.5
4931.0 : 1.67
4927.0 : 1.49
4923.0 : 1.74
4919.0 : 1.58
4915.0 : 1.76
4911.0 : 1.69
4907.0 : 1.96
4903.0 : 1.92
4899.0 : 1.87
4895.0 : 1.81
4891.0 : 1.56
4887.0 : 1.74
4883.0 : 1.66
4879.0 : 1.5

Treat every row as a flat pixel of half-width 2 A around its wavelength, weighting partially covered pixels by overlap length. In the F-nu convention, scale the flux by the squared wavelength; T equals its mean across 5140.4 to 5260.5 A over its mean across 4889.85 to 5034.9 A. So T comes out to 1.03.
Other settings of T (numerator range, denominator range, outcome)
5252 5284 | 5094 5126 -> 1.03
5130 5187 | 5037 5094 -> 0.97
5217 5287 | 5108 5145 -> 1.06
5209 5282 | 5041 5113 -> 1.05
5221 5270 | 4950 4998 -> 1.05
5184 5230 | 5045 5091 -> 1.03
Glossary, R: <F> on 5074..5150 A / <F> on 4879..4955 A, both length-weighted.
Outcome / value 1.0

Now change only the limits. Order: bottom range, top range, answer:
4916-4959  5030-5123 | 1.03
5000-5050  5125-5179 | 0.88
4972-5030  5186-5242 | 0.93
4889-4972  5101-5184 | 0.95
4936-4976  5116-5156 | 0.93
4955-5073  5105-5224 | 0.93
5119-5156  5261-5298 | 1.03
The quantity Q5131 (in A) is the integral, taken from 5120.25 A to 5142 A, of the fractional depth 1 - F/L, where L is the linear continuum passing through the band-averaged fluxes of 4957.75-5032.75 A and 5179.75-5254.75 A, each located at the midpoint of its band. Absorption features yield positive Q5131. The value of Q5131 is 2.0 A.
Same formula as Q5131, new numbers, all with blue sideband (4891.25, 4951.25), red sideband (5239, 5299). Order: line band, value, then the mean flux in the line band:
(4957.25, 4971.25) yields -0.7 A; 1.79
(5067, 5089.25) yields 0.3 A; 1.66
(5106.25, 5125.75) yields -0.6 A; 1.73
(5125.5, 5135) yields 0.6 A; 1.57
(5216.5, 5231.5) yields 0.1 A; 1.64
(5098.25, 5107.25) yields 0.0 A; 1.68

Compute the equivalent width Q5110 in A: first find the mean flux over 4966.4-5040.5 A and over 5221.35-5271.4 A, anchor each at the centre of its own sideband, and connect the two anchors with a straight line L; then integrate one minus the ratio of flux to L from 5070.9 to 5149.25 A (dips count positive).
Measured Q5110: 3.4 A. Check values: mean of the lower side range 1.78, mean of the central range 1.65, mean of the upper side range 1.66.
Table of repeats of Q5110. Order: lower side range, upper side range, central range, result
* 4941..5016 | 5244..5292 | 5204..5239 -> 0.1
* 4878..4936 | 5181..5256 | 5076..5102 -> 0.7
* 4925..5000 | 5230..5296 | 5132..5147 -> 0.9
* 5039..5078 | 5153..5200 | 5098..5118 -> -0.7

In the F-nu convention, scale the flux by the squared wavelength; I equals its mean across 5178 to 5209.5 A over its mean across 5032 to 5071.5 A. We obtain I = 1.0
